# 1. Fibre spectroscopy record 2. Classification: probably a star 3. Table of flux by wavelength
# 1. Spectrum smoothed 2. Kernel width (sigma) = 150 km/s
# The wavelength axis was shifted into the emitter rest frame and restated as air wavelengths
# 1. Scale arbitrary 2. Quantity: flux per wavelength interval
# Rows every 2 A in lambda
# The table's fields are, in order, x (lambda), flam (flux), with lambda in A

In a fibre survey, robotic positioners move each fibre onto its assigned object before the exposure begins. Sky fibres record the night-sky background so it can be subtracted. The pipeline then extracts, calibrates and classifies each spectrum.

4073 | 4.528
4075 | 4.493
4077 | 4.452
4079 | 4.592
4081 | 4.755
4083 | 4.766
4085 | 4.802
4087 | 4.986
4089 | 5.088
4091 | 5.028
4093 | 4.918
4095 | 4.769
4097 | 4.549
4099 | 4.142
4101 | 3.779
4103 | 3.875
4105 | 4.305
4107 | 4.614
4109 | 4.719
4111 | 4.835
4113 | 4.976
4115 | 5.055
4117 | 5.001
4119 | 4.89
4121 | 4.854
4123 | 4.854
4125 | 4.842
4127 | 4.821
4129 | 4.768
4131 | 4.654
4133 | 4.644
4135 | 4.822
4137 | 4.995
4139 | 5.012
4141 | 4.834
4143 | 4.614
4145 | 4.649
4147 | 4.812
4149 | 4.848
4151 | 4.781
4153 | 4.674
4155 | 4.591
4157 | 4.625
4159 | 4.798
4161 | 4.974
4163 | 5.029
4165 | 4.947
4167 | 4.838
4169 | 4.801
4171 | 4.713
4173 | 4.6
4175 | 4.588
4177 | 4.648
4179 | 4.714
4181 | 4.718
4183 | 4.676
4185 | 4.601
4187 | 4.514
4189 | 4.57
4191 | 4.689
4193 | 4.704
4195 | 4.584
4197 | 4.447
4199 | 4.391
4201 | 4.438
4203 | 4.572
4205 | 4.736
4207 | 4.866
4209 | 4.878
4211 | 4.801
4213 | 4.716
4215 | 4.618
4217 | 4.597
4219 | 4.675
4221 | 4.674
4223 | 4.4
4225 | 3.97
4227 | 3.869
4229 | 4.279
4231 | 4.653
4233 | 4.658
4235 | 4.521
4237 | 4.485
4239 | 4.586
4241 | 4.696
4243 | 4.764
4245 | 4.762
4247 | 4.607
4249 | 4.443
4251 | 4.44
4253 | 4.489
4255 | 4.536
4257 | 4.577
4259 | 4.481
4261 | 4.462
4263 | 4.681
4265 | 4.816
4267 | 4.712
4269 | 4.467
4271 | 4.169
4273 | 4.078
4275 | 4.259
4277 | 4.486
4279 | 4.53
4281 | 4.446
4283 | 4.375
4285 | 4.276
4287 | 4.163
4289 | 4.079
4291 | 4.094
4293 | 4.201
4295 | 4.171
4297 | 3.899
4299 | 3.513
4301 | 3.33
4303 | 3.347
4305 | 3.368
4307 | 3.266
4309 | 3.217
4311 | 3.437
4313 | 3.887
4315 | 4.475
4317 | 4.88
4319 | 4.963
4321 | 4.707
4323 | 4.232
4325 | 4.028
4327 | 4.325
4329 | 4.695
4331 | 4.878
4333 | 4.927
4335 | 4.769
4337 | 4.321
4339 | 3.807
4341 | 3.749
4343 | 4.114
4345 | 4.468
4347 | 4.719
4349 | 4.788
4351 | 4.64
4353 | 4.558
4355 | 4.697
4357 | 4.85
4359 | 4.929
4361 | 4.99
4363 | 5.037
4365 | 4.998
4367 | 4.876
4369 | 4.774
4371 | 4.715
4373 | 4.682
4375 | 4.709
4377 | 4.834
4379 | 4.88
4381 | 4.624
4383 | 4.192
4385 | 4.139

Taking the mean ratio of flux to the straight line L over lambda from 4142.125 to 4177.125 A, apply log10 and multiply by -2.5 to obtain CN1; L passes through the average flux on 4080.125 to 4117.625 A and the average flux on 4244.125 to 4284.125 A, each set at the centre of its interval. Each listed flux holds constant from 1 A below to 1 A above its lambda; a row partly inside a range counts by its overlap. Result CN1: -0.03 mag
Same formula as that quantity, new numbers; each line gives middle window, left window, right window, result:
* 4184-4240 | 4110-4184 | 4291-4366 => 0.016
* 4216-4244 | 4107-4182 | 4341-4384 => 0.063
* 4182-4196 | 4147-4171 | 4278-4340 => 0.013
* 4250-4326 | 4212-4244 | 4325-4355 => 0.073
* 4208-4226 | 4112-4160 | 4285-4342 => -0.025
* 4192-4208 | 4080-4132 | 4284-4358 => -0.023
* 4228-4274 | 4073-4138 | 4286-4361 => -0.035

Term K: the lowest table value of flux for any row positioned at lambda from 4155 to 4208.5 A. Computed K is 4.391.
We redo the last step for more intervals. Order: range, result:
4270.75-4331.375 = 3.217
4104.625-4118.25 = 4.305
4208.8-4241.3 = 3.869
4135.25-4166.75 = 4.591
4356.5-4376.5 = 4.682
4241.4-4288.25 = 4.078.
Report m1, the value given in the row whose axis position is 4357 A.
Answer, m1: 4.85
